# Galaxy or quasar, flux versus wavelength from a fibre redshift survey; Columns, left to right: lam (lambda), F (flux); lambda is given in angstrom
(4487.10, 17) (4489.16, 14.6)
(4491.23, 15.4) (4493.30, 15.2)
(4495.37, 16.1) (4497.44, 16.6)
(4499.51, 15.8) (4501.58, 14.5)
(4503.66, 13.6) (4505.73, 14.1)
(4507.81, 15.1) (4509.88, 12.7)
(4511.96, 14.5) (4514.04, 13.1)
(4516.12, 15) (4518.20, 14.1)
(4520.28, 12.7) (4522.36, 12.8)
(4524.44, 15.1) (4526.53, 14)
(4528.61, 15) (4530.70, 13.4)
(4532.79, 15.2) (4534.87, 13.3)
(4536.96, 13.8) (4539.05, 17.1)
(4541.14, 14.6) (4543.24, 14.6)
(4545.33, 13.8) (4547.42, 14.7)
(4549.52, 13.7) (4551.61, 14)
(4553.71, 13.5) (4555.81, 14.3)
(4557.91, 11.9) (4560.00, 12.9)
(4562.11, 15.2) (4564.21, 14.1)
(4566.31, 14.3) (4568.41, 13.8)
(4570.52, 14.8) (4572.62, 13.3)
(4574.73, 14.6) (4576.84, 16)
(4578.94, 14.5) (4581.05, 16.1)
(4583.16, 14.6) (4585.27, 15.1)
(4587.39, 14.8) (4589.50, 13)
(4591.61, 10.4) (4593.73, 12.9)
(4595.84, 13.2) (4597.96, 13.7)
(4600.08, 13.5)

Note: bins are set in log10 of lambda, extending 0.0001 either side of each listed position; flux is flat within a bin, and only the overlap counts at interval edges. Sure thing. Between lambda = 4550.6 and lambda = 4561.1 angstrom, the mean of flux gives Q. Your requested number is 13.3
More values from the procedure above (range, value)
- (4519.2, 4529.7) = 13.9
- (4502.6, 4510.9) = 13.9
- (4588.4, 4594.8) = 12.1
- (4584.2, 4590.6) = 14.3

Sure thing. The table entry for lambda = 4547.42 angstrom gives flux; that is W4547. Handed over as 14.7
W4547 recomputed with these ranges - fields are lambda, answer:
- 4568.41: 13.8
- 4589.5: 13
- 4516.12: 15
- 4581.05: 16.1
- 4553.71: 13.5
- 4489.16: 14.6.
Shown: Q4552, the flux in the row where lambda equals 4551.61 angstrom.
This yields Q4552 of 14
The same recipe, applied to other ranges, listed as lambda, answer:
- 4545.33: 13.8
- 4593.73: 12.9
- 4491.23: 15.4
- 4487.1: 17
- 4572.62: 13.3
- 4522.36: 12.8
